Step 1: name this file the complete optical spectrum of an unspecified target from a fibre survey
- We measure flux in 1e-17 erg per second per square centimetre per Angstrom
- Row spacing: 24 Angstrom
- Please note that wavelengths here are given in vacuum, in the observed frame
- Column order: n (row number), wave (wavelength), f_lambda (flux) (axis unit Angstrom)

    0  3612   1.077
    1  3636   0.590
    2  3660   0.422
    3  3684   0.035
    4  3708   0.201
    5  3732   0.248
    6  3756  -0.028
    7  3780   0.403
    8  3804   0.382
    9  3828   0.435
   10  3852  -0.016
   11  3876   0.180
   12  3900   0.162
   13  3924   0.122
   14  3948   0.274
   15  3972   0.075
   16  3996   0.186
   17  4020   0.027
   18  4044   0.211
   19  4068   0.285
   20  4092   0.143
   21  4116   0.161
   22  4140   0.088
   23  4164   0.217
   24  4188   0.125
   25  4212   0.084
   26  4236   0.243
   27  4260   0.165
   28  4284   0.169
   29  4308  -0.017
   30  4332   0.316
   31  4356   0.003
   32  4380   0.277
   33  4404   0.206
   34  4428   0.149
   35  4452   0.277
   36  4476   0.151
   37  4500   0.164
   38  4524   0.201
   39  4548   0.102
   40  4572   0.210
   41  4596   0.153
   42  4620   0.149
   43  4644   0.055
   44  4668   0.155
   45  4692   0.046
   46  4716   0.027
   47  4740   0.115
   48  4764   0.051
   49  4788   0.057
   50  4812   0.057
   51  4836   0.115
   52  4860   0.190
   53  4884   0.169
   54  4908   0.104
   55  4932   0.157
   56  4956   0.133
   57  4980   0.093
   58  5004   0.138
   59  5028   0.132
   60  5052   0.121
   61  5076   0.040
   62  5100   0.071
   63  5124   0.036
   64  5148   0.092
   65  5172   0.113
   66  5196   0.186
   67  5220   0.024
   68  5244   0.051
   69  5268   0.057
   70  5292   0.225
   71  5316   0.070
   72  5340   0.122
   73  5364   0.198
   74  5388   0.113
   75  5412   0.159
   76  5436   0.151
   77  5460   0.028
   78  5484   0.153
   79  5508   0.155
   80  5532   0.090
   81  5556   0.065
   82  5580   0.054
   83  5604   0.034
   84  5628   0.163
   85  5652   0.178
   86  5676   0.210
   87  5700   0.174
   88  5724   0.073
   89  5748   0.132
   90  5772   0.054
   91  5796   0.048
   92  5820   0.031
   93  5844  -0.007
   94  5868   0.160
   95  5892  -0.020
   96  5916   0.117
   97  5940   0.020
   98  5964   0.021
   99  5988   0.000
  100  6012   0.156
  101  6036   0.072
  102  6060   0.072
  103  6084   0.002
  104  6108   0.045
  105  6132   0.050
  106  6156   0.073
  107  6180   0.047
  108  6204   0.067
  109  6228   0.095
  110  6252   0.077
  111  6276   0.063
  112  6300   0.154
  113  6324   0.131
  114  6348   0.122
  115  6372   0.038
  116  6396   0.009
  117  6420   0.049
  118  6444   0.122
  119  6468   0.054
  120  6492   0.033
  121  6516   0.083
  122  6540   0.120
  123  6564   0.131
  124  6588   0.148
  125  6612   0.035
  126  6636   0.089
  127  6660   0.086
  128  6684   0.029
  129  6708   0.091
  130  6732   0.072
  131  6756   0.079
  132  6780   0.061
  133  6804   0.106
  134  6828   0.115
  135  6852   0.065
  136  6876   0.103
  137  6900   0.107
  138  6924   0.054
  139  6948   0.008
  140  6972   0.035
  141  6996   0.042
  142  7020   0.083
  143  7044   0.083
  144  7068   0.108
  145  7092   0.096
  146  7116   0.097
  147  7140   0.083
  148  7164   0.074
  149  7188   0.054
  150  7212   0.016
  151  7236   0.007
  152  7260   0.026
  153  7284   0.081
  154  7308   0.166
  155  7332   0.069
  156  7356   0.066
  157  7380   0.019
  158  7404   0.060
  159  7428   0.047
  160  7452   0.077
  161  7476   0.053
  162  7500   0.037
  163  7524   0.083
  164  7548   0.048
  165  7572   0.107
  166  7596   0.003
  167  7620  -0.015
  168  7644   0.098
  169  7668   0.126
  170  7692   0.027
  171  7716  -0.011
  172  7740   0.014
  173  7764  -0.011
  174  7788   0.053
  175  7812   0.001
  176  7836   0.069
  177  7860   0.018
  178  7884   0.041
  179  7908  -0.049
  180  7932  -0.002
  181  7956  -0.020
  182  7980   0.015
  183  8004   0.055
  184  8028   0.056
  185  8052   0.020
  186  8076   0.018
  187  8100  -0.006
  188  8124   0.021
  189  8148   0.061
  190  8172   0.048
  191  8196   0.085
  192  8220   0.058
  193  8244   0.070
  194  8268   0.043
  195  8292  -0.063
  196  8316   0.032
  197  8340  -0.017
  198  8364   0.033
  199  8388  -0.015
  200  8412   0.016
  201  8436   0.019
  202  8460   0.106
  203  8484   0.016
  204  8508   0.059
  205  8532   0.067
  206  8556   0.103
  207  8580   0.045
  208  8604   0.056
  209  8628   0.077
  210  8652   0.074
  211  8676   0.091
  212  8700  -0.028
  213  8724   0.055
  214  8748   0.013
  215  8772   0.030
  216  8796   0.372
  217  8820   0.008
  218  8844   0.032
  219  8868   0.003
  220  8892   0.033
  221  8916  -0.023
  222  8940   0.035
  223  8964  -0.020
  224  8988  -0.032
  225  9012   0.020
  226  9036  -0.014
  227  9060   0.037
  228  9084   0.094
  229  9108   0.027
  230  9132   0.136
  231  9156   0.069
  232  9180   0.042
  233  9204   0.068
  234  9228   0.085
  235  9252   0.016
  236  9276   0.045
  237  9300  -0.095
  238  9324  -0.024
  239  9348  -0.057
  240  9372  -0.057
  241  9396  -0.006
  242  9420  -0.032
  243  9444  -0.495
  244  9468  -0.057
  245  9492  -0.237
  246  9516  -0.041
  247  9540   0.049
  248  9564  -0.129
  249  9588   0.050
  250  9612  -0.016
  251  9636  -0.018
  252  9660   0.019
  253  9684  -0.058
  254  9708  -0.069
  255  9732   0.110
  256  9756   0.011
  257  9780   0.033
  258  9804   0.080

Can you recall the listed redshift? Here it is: 1.360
